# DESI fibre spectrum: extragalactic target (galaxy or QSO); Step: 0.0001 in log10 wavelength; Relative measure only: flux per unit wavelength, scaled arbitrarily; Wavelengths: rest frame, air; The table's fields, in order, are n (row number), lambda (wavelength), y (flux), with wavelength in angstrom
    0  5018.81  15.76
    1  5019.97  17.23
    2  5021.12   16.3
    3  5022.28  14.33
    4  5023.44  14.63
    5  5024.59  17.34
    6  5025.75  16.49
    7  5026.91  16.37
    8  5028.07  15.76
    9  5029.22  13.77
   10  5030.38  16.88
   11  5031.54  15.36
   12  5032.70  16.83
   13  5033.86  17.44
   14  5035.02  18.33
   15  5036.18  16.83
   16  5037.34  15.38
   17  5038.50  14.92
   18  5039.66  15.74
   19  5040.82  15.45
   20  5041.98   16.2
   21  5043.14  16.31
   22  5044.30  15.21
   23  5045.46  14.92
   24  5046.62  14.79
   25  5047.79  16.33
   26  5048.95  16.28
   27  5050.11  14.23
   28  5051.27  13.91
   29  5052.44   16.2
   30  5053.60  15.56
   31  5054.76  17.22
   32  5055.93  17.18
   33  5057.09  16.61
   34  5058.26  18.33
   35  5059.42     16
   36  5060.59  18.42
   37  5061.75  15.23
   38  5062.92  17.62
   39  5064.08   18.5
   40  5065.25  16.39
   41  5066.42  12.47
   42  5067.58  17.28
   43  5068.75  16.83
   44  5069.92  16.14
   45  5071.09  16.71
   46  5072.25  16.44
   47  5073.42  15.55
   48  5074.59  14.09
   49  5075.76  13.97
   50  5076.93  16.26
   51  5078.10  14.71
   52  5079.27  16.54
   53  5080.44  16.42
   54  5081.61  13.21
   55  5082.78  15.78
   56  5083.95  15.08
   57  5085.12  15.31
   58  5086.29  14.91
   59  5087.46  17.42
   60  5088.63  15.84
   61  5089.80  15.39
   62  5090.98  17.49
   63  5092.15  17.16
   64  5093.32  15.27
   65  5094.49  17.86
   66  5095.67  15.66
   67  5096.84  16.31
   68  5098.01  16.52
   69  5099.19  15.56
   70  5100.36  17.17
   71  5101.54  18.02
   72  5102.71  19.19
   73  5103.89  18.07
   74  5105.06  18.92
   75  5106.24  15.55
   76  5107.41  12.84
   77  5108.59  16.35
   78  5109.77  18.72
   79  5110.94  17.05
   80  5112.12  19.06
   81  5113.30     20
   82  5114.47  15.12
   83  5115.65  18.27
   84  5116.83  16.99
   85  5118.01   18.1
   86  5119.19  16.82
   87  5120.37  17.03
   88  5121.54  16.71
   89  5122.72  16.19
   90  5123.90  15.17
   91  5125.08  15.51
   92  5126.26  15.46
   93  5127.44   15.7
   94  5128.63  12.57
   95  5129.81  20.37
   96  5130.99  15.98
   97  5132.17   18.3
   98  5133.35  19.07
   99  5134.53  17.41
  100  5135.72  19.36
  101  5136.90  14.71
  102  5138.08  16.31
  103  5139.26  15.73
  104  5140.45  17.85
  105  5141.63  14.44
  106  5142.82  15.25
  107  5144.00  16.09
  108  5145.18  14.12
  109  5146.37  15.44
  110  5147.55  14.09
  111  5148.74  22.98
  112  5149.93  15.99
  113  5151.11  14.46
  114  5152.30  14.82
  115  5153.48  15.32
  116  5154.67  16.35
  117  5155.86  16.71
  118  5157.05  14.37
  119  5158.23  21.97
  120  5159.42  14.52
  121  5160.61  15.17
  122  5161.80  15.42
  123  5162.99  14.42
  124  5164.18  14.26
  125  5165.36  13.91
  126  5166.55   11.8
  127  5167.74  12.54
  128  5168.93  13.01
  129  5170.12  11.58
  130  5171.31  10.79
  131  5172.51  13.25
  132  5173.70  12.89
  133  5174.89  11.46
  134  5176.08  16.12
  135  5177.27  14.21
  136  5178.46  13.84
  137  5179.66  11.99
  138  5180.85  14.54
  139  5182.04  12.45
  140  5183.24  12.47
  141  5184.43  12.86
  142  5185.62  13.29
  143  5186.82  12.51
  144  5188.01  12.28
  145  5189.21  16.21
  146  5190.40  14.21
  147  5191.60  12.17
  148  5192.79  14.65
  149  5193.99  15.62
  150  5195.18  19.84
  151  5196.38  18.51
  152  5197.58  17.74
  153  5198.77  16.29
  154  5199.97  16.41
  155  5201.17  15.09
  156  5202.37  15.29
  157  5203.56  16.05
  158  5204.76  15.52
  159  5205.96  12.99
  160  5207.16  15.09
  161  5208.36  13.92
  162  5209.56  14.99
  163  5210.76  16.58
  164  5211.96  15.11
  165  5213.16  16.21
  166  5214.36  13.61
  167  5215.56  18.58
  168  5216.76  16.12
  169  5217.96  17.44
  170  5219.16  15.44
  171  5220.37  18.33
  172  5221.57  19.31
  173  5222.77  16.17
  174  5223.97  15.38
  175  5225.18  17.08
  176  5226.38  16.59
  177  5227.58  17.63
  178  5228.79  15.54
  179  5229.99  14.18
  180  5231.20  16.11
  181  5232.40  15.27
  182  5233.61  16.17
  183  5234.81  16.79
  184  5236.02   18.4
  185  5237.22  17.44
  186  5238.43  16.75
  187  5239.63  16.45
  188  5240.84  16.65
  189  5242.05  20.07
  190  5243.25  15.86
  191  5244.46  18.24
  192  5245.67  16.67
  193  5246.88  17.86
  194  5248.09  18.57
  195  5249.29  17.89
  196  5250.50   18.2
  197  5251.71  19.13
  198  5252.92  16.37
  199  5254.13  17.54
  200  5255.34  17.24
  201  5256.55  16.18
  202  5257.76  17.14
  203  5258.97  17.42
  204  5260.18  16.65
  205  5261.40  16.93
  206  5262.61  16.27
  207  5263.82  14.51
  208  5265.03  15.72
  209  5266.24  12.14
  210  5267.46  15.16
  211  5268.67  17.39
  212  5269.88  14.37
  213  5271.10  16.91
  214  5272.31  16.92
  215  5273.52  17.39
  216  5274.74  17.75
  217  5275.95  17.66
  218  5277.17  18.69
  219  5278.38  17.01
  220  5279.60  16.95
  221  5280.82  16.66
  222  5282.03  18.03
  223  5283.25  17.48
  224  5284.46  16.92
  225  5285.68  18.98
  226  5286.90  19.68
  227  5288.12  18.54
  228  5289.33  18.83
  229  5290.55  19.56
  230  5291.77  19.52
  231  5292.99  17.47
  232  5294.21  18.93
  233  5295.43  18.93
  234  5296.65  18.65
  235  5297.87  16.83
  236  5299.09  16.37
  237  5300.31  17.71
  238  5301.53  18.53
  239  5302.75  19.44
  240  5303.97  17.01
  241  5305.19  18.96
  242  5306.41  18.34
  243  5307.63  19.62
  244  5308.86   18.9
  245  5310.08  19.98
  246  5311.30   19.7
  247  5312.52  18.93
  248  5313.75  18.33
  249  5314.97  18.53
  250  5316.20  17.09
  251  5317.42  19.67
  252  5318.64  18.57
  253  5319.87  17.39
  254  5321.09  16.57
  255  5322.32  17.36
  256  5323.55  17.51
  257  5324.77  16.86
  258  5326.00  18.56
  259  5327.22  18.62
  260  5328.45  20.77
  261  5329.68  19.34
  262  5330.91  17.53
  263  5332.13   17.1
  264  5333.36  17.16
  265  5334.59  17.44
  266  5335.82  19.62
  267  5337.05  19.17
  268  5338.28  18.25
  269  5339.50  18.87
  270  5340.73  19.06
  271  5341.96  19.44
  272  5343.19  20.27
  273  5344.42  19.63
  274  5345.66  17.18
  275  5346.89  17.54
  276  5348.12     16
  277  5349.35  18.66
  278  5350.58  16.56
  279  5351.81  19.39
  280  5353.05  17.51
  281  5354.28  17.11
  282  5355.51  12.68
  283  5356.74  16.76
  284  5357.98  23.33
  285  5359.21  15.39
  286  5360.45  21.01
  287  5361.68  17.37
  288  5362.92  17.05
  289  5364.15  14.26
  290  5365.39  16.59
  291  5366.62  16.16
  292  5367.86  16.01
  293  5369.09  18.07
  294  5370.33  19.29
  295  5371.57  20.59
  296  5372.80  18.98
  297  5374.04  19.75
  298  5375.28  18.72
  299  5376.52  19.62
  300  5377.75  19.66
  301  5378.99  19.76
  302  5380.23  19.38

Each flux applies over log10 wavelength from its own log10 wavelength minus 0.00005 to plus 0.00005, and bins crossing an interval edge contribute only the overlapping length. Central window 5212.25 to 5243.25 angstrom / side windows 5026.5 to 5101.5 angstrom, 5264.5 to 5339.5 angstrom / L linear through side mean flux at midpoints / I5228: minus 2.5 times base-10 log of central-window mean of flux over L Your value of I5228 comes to 0.04 mag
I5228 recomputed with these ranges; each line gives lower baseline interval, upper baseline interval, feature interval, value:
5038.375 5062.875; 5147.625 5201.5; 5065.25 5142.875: -0.07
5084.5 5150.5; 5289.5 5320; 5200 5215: 0.17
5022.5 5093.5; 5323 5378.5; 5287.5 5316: -0.05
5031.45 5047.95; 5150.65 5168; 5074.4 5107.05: -0.04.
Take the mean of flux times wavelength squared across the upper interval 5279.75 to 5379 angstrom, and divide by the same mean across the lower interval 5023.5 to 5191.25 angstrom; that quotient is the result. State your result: 1.26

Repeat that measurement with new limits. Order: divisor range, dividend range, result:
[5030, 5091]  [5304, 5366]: 1.26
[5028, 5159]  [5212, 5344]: 1.15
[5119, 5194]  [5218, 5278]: 1.16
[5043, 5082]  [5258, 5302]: 1.18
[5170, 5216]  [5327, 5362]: 1.33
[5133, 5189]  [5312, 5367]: 1.30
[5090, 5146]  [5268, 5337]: 1.16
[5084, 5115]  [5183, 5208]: 0.93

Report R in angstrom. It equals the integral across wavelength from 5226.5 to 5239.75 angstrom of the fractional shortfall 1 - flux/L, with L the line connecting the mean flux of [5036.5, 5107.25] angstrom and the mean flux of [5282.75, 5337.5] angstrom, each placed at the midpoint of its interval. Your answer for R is 0.9 angstrom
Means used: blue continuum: 16.1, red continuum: 18.4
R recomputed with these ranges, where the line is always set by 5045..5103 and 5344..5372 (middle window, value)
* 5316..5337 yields -0.9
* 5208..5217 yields 0.6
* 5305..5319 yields -1.3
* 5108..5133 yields -0.9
